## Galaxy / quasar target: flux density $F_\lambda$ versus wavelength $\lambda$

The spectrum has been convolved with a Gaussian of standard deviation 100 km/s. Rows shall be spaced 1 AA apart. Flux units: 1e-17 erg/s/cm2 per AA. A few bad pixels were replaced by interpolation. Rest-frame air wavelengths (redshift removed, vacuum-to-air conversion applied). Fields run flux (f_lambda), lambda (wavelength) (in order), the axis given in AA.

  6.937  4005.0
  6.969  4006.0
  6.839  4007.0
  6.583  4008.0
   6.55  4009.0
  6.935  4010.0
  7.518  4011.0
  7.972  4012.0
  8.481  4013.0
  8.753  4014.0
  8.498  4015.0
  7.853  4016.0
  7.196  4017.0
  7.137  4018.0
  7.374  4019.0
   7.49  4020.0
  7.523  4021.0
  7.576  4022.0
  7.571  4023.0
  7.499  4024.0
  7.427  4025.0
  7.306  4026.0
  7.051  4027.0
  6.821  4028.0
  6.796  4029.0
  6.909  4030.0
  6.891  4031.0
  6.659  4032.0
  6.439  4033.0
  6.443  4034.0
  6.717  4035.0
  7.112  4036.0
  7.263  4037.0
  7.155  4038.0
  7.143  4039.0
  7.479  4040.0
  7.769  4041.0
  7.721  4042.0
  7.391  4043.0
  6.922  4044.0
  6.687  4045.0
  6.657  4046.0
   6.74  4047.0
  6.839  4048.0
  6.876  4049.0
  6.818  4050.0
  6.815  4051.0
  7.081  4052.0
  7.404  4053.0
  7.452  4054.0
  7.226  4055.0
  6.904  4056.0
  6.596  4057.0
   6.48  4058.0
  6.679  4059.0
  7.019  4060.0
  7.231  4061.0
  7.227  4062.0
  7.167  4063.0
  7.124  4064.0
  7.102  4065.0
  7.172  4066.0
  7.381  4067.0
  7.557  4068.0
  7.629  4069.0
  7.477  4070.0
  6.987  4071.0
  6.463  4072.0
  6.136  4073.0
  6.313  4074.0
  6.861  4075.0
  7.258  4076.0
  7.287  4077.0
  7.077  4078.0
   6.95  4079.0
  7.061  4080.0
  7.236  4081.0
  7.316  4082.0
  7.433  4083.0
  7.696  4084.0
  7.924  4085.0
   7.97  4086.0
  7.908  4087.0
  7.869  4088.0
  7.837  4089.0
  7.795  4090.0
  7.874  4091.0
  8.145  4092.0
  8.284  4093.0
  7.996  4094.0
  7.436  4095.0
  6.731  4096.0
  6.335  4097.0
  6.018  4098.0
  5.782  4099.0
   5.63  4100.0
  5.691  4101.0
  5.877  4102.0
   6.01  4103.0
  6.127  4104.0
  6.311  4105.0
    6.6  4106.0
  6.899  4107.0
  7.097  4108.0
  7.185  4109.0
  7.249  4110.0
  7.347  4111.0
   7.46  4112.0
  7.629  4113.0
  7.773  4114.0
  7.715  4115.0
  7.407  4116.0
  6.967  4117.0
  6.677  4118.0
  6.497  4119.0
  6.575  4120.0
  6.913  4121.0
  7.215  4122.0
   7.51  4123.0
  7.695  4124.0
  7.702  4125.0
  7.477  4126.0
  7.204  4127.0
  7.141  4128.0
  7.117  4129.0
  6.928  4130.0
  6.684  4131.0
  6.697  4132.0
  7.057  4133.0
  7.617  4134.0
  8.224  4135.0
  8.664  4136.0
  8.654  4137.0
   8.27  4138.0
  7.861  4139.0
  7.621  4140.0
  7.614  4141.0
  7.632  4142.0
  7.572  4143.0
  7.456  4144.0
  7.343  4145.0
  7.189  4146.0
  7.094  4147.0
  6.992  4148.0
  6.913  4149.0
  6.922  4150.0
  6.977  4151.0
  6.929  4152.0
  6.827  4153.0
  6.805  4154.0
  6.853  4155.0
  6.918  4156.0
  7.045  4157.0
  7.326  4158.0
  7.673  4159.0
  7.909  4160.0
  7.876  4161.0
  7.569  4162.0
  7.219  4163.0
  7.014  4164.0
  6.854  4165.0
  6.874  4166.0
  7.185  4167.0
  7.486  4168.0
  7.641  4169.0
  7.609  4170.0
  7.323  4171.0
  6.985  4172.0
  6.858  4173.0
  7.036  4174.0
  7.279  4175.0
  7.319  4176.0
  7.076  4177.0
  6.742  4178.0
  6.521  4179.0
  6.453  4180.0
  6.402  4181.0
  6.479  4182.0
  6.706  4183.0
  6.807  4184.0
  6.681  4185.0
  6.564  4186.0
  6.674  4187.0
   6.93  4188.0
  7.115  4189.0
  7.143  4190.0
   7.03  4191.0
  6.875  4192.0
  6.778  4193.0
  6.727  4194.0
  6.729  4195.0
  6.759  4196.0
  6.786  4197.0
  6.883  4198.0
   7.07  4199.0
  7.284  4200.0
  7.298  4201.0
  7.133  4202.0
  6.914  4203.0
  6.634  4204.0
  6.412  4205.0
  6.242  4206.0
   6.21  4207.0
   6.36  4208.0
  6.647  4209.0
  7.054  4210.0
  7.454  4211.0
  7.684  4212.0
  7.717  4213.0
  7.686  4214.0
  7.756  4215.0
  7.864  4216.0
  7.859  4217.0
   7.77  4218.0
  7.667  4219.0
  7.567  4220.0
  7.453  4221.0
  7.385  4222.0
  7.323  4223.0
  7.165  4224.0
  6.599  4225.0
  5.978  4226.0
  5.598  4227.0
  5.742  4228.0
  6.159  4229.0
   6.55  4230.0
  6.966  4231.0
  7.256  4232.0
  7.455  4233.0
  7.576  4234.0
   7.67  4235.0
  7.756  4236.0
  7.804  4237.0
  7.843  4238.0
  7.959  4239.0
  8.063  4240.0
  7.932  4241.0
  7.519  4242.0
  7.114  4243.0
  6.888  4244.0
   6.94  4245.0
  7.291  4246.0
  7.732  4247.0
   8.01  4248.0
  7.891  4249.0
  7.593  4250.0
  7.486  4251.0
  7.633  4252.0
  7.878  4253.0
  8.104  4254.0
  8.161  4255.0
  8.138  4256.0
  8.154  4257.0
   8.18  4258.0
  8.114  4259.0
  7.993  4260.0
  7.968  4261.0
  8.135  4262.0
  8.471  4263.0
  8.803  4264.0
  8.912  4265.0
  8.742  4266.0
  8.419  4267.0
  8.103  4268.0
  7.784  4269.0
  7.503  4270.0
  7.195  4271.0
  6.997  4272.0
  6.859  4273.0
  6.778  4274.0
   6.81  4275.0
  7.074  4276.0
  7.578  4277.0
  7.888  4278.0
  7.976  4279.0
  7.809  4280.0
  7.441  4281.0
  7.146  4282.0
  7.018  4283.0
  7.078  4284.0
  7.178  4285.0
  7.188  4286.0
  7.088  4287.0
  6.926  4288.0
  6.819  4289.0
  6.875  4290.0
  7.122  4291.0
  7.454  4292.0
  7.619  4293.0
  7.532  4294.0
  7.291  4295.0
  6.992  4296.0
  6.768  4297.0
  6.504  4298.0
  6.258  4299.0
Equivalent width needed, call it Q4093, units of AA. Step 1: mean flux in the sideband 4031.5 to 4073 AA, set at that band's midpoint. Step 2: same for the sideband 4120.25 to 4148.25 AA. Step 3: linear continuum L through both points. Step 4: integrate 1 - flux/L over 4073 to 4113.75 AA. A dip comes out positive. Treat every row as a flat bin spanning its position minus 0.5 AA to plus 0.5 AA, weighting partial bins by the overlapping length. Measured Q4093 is 1.0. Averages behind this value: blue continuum 7.04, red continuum 7.47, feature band 7.08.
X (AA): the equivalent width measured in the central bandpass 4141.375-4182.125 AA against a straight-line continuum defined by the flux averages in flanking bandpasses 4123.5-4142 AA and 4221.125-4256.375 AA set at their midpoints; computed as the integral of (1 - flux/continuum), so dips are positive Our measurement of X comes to 2.04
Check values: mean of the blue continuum 7.57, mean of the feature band 7.13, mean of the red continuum 7.35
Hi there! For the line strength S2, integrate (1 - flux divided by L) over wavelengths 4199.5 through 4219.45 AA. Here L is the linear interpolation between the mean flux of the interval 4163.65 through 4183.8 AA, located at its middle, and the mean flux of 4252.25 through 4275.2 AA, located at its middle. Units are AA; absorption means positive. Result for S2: 0.50 AA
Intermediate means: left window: 6.99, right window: 7.93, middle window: 7.18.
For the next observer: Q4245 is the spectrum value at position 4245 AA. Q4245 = 6.94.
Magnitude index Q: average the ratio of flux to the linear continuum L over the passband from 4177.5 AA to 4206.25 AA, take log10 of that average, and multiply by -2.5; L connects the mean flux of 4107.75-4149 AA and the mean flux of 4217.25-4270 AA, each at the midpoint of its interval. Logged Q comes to 0.11 mag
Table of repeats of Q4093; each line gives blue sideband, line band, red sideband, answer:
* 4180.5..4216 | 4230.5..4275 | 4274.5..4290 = -3.9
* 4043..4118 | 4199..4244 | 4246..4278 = 2.9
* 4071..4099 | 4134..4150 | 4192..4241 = -1.0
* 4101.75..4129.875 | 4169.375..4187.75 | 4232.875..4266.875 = 1.4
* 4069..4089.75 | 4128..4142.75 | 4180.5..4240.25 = -0.9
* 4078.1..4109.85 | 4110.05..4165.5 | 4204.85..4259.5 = -1.2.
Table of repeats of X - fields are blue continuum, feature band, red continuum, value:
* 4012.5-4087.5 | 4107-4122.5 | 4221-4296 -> 0.2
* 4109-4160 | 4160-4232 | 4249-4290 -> 4.6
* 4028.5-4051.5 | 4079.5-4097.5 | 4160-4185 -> -1.5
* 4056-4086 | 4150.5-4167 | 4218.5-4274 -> 0.4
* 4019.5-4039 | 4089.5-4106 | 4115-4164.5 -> 1.1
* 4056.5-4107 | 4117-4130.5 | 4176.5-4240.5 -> -0.2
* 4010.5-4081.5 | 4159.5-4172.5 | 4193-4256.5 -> -0.2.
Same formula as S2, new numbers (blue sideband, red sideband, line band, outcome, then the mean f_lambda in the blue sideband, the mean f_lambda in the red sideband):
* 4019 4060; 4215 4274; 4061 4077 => 0.15 AA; 7.06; 7.58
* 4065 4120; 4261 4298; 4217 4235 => 0.90 AA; 7.09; 7.48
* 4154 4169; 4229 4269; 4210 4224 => 0.03 AA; 7.27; 7.8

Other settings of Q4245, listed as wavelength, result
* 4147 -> 7.094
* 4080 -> 7.061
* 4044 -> 6.922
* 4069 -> 7.629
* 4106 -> 6.6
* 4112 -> 7.46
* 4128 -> 7.141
